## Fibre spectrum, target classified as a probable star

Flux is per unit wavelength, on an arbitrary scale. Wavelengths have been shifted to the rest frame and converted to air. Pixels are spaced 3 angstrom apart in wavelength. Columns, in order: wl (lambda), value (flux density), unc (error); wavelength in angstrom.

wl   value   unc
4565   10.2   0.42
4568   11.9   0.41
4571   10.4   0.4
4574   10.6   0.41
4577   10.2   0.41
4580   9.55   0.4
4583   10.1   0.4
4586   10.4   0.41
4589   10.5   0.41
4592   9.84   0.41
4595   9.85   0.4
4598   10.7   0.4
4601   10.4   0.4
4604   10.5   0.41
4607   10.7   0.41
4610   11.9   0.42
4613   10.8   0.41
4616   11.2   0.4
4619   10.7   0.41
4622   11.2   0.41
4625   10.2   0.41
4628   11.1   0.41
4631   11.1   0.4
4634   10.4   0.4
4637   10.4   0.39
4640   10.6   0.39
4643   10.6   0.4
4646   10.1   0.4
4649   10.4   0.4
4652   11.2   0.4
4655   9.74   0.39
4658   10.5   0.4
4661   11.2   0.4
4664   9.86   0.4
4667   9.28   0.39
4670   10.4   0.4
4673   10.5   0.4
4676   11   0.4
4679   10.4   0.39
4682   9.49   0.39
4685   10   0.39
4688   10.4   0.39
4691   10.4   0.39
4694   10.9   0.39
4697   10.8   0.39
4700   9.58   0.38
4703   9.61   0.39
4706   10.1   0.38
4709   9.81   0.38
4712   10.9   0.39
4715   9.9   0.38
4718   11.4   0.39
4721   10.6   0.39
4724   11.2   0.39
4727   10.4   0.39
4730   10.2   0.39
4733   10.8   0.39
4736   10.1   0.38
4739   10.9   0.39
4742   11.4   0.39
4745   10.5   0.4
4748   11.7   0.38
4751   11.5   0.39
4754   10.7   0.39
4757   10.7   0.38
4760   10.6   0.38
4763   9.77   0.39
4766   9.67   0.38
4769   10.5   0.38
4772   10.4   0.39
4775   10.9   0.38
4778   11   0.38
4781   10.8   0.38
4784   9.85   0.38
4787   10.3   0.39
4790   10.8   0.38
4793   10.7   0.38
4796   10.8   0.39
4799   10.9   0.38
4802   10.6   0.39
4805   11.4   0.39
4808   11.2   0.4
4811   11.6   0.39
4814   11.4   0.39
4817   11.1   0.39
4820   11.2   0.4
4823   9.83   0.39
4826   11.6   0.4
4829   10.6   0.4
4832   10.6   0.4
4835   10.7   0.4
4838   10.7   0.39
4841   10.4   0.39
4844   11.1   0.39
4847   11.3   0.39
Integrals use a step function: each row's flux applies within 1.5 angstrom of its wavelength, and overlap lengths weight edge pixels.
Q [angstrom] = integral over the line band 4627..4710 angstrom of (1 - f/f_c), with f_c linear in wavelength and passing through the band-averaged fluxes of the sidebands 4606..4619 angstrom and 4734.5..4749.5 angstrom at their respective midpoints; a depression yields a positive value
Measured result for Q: 5.1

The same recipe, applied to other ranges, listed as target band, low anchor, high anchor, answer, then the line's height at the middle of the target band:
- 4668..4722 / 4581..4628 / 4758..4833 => 1.7 angstrom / 10.7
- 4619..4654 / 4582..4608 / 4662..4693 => -1.3 angstrom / 10.3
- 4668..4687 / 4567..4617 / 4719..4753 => 0.8 angstrom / 10.7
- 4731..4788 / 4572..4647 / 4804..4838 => 1.2 angstrom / 10.9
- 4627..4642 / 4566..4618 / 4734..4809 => -0.2 angstrom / 10.6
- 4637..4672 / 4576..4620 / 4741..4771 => 0.7 angstrom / 10.6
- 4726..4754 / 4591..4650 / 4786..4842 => -0.1 angstrom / 10.8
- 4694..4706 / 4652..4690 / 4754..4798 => 0.2 angstrom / 10.3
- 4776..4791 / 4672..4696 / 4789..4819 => 0.5 angstrom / 10.9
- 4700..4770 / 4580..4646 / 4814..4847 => 1.2 angstrom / 10.7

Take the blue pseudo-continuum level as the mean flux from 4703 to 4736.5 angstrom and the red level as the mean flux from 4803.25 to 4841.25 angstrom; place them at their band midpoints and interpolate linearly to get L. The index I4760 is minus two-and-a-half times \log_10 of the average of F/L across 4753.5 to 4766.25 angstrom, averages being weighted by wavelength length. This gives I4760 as 0.04 mag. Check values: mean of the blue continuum 10.5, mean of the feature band 10.3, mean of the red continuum 11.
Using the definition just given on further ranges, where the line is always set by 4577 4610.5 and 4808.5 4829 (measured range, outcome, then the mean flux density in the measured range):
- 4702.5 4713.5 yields 0.06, 10.2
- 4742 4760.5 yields -0.01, 11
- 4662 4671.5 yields 0.07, 9.92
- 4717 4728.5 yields -0.01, 10.9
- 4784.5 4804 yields 0.03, 10.7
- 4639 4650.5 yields 0.01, 10.4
